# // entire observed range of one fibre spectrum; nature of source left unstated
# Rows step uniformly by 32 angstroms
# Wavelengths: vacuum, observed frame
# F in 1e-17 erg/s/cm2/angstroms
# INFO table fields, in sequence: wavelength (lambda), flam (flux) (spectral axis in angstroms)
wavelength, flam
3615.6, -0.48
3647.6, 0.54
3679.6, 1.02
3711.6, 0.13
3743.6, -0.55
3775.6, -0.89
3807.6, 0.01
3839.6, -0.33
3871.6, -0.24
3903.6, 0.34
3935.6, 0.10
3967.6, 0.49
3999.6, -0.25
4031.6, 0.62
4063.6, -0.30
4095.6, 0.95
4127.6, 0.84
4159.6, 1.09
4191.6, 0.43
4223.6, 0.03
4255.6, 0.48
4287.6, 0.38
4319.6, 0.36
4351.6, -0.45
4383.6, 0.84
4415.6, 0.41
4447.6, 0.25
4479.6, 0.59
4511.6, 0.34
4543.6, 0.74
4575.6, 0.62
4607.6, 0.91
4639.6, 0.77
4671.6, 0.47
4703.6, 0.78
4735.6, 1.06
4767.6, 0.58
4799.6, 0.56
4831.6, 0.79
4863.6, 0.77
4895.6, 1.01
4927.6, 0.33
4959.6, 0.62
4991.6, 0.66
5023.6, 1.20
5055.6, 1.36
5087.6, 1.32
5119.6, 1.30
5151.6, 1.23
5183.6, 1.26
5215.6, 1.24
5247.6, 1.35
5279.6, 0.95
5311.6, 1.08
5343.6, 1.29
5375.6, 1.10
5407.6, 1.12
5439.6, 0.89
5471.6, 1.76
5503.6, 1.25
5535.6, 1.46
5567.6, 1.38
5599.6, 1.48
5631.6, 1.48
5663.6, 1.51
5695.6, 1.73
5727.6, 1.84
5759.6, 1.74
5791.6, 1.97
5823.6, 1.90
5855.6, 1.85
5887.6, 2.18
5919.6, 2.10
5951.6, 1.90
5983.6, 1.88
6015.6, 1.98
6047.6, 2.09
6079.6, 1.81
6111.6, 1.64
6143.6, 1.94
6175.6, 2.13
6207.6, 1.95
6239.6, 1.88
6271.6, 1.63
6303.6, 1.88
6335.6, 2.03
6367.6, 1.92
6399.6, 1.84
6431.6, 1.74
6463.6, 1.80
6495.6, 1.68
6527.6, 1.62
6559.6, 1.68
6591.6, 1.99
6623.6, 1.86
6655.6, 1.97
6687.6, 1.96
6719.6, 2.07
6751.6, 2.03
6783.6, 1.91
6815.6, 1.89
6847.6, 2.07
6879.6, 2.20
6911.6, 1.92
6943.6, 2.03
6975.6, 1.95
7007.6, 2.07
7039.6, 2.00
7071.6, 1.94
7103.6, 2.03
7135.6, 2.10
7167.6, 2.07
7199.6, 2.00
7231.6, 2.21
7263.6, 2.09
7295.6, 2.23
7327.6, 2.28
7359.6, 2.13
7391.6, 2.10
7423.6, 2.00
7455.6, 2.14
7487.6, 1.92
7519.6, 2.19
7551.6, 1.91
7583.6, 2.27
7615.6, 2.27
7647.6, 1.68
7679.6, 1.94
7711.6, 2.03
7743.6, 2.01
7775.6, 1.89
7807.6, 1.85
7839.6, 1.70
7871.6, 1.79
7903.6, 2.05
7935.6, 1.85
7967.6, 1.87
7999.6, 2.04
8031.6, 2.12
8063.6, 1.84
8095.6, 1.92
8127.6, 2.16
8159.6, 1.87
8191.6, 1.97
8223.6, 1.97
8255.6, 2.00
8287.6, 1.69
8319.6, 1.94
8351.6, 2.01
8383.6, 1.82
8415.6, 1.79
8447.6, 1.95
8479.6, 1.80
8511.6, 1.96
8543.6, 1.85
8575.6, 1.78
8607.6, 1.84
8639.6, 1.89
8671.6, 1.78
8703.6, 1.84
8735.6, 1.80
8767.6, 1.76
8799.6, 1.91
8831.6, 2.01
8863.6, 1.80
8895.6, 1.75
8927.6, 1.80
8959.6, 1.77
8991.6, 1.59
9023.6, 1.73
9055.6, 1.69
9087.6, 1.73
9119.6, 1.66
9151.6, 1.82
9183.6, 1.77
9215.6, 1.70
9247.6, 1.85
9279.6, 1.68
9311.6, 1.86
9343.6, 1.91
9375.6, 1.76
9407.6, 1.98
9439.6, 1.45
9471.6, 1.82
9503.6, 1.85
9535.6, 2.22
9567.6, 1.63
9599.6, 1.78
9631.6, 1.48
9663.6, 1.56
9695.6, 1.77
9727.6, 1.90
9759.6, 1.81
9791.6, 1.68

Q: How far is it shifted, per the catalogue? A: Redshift 0.255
